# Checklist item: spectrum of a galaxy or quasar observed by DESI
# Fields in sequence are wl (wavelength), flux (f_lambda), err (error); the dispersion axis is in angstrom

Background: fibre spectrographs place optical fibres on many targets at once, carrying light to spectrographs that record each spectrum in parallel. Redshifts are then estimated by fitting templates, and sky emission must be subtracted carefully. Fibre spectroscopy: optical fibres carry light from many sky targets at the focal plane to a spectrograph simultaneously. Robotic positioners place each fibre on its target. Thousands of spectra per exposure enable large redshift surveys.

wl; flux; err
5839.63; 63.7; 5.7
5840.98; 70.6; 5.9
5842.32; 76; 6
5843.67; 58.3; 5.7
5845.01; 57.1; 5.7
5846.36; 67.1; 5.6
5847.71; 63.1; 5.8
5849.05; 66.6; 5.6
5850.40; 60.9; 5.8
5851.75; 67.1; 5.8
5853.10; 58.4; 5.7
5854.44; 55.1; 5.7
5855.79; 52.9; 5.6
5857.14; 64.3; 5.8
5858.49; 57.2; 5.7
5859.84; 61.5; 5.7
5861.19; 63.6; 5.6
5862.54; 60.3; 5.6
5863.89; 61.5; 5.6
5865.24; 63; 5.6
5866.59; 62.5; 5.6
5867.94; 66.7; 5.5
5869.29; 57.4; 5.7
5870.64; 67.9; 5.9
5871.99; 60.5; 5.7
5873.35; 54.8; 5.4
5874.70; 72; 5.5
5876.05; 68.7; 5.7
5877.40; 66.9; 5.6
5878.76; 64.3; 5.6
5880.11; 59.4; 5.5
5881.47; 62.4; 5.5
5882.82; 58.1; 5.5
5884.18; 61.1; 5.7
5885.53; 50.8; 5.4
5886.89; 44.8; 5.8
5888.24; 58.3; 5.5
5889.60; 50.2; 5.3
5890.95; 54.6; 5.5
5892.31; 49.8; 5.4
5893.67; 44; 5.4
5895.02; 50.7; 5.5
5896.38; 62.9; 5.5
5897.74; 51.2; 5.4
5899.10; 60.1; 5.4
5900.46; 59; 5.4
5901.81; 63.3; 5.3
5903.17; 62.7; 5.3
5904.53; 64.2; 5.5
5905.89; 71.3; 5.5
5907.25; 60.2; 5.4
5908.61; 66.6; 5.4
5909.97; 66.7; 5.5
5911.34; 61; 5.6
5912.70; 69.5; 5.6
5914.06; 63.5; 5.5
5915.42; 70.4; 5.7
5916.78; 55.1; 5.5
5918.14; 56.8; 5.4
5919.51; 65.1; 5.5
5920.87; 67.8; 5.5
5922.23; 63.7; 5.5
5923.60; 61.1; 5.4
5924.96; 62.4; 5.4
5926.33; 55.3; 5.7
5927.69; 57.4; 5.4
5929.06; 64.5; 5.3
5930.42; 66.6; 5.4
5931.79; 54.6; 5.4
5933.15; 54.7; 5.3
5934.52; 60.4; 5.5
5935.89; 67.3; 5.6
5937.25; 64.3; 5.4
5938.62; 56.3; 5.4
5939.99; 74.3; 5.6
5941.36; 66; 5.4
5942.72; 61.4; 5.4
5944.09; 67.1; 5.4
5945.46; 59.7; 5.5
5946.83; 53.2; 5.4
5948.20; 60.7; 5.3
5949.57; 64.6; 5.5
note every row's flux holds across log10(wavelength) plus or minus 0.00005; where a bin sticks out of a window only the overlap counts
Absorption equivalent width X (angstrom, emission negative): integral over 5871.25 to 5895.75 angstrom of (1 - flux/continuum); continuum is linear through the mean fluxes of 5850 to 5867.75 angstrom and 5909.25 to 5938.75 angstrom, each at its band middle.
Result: 1.6 angstrom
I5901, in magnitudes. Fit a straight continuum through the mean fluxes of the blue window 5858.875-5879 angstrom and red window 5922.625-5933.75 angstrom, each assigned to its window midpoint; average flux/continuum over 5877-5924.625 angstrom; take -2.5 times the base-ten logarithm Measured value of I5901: 0.03 mag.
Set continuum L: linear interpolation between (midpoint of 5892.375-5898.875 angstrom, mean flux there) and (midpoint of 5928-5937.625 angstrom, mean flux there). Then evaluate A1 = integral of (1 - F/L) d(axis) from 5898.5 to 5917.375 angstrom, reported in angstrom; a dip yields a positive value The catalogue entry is -2.9 angstrom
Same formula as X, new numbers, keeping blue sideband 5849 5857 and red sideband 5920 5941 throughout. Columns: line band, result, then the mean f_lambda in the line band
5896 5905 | 0.1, 60.3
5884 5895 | 1.8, 51.3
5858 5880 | -1.0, 63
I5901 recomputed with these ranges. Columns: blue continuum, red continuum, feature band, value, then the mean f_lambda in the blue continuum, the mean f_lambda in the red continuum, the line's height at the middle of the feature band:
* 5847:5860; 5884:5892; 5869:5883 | -0.14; 60.7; 52.7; 55.5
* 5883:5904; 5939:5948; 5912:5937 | -0.04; 55.1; 63.2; 60.1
